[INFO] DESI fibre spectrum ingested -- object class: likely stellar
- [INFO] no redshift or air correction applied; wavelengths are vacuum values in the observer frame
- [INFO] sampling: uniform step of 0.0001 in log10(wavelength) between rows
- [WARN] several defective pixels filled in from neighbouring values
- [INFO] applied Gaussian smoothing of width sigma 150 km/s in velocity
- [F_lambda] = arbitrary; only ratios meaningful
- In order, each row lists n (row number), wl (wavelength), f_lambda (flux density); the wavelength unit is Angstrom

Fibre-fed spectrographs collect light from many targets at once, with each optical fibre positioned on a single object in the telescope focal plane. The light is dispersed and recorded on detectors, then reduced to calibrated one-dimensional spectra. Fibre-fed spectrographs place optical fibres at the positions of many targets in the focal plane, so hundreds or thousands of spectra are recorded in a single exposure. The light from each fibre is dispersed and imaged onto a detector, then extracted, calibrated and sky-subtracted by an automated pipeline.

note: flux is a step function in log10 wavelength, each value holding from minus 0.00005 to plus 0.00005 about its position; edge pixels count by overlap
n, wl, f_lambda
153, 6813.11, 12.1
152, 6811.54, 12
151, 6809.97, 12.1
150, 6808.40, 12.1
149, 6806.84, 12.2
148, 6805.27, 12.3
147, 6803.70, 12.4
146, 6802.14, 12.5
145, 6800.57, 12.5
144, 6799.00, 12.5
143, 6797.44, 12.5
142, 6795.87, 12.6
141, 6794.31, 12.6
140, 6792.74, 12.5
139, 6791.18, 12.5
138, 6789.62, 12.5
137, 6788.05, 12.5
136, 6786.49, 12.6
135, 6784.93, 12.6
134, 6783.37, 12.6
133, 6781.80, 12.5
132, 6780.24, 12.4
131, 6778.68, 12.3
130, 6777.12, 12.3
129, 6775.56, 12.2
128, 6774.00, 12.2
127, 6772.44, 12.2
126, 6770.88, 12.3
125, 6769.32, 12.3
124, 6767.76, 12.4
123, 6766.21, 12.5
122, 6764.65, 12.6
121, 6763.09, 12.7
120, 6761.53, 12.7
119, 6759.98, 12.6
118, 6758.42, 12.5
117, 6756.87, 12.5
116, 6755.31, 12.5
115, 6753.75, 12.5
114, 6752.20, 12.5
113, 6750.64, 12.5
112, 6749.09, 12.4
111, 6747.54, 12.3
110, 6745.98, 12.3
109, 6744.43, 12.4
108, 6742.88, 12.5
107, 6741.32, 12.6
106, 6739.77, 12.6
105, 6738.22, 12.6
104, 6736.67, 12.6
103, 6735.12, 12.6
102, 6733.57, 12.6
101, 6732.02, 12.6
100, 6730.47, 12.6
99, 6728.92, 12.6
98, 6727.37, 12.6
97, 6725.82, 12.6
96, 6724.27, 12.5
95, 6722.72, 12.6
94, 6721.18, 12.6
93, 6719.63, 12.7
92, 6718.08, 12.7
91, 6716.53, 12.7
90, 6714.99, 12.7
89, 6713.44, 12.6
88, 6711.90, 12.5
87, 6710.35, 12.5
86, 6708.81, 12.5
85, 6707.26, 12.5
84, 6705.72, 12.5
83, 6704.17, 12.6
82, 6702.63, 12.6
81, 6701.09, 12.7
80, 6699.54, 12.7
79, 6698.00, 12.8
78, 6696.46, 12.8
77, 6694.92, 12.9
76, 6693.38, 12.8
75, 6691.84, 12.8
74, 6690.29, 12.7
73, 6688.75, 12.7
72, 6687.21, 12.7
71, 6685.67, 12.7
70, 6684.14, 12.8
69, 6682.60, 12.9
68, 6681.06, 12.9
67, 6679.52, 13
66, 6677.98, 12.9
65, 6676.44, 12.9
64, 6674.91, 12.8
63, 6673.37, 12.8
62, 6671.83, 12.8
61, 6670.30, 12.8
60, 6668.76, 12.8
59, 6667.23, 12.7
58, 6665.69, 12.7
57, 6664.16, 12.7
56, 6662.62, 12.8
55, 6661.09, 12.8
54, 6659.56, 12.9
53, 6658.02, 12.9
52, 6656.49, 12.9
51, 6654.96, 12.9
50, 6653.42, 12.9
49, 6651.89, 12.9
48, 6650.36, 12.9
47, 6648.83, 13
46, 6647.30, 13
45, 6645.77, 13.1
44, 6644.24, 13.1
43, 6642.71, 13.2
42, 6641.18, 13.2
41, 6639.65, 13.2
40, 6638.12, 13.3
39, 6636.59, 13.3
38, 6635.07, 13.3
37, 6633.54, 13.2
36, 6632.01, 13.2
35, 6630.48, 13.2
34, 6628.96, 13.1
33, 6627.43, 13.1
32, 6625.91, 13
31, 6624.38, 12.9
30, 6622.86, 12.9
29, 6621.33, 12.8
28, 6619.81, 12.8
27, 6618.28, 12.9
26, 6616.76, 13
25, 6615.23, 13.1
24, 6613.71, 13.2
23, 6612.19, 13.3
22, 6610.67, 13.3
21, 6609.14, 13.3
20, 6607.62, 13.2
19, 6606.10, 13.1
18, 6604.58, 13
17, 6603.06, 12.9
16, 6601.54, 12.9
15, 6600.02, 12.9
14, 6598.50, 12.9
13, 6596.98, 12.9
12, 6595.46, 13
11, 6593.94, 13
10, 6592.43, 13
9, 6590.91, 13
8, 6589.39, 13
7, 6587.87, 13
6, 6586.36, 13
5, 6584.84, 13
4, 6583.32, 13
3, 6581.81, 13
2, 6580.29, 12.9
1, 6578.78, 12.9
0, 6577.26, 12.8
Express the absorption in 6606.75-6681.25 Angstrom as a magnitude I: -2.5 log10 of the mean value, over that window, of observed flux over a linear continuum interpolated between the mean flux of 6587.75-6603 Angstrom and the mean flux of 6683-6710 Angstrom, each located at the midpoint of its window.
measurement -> -0.01 mag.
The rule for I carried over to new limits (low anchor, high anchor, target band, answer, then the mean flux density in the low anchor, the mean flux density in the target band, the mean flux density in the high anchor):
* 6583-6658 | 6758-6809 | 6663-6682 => 0.004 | 13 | 12.8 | 12.4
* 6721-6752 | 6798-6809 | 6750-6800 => -0.003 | 12.5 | 12.5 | 12.4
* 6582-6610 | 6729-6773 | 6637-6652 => -0.021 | 13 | 13.1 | 12.5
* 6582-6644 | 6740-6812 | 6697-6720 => 0.006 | 13.1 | 12.6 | 12.4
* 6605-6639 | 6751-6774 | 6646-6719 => 0.006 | 13.1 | 12.8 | 12.5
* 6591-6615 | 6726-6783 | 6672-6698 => -0.006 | 13.1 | 12.8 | 12.5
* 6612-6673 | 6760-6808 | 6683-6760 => 0.008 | 13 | 12.6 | 12.5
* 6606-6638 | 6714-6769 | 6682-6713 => 0.006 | 13.1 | 12.7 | 12.6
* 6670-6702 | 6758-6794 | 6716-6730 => 0.004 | 12.8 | 12.6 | 12.5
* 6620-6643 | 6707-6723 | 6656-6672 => 0.010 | 13.1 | 12.8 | 12.6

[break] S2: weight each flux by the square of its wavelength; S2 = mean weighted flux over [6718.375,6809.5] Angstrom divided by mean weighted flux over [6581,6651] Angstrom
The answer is 1.00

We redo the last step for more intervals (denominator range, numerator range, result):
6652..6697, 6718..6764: 1.00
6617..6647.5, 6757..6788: 0.99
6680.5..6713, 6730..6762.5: 1.00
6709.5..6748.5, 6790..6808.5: 1.01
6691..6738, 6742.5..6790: 1.00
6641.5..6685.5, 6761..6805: 1.00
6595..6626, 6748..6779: 1.00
